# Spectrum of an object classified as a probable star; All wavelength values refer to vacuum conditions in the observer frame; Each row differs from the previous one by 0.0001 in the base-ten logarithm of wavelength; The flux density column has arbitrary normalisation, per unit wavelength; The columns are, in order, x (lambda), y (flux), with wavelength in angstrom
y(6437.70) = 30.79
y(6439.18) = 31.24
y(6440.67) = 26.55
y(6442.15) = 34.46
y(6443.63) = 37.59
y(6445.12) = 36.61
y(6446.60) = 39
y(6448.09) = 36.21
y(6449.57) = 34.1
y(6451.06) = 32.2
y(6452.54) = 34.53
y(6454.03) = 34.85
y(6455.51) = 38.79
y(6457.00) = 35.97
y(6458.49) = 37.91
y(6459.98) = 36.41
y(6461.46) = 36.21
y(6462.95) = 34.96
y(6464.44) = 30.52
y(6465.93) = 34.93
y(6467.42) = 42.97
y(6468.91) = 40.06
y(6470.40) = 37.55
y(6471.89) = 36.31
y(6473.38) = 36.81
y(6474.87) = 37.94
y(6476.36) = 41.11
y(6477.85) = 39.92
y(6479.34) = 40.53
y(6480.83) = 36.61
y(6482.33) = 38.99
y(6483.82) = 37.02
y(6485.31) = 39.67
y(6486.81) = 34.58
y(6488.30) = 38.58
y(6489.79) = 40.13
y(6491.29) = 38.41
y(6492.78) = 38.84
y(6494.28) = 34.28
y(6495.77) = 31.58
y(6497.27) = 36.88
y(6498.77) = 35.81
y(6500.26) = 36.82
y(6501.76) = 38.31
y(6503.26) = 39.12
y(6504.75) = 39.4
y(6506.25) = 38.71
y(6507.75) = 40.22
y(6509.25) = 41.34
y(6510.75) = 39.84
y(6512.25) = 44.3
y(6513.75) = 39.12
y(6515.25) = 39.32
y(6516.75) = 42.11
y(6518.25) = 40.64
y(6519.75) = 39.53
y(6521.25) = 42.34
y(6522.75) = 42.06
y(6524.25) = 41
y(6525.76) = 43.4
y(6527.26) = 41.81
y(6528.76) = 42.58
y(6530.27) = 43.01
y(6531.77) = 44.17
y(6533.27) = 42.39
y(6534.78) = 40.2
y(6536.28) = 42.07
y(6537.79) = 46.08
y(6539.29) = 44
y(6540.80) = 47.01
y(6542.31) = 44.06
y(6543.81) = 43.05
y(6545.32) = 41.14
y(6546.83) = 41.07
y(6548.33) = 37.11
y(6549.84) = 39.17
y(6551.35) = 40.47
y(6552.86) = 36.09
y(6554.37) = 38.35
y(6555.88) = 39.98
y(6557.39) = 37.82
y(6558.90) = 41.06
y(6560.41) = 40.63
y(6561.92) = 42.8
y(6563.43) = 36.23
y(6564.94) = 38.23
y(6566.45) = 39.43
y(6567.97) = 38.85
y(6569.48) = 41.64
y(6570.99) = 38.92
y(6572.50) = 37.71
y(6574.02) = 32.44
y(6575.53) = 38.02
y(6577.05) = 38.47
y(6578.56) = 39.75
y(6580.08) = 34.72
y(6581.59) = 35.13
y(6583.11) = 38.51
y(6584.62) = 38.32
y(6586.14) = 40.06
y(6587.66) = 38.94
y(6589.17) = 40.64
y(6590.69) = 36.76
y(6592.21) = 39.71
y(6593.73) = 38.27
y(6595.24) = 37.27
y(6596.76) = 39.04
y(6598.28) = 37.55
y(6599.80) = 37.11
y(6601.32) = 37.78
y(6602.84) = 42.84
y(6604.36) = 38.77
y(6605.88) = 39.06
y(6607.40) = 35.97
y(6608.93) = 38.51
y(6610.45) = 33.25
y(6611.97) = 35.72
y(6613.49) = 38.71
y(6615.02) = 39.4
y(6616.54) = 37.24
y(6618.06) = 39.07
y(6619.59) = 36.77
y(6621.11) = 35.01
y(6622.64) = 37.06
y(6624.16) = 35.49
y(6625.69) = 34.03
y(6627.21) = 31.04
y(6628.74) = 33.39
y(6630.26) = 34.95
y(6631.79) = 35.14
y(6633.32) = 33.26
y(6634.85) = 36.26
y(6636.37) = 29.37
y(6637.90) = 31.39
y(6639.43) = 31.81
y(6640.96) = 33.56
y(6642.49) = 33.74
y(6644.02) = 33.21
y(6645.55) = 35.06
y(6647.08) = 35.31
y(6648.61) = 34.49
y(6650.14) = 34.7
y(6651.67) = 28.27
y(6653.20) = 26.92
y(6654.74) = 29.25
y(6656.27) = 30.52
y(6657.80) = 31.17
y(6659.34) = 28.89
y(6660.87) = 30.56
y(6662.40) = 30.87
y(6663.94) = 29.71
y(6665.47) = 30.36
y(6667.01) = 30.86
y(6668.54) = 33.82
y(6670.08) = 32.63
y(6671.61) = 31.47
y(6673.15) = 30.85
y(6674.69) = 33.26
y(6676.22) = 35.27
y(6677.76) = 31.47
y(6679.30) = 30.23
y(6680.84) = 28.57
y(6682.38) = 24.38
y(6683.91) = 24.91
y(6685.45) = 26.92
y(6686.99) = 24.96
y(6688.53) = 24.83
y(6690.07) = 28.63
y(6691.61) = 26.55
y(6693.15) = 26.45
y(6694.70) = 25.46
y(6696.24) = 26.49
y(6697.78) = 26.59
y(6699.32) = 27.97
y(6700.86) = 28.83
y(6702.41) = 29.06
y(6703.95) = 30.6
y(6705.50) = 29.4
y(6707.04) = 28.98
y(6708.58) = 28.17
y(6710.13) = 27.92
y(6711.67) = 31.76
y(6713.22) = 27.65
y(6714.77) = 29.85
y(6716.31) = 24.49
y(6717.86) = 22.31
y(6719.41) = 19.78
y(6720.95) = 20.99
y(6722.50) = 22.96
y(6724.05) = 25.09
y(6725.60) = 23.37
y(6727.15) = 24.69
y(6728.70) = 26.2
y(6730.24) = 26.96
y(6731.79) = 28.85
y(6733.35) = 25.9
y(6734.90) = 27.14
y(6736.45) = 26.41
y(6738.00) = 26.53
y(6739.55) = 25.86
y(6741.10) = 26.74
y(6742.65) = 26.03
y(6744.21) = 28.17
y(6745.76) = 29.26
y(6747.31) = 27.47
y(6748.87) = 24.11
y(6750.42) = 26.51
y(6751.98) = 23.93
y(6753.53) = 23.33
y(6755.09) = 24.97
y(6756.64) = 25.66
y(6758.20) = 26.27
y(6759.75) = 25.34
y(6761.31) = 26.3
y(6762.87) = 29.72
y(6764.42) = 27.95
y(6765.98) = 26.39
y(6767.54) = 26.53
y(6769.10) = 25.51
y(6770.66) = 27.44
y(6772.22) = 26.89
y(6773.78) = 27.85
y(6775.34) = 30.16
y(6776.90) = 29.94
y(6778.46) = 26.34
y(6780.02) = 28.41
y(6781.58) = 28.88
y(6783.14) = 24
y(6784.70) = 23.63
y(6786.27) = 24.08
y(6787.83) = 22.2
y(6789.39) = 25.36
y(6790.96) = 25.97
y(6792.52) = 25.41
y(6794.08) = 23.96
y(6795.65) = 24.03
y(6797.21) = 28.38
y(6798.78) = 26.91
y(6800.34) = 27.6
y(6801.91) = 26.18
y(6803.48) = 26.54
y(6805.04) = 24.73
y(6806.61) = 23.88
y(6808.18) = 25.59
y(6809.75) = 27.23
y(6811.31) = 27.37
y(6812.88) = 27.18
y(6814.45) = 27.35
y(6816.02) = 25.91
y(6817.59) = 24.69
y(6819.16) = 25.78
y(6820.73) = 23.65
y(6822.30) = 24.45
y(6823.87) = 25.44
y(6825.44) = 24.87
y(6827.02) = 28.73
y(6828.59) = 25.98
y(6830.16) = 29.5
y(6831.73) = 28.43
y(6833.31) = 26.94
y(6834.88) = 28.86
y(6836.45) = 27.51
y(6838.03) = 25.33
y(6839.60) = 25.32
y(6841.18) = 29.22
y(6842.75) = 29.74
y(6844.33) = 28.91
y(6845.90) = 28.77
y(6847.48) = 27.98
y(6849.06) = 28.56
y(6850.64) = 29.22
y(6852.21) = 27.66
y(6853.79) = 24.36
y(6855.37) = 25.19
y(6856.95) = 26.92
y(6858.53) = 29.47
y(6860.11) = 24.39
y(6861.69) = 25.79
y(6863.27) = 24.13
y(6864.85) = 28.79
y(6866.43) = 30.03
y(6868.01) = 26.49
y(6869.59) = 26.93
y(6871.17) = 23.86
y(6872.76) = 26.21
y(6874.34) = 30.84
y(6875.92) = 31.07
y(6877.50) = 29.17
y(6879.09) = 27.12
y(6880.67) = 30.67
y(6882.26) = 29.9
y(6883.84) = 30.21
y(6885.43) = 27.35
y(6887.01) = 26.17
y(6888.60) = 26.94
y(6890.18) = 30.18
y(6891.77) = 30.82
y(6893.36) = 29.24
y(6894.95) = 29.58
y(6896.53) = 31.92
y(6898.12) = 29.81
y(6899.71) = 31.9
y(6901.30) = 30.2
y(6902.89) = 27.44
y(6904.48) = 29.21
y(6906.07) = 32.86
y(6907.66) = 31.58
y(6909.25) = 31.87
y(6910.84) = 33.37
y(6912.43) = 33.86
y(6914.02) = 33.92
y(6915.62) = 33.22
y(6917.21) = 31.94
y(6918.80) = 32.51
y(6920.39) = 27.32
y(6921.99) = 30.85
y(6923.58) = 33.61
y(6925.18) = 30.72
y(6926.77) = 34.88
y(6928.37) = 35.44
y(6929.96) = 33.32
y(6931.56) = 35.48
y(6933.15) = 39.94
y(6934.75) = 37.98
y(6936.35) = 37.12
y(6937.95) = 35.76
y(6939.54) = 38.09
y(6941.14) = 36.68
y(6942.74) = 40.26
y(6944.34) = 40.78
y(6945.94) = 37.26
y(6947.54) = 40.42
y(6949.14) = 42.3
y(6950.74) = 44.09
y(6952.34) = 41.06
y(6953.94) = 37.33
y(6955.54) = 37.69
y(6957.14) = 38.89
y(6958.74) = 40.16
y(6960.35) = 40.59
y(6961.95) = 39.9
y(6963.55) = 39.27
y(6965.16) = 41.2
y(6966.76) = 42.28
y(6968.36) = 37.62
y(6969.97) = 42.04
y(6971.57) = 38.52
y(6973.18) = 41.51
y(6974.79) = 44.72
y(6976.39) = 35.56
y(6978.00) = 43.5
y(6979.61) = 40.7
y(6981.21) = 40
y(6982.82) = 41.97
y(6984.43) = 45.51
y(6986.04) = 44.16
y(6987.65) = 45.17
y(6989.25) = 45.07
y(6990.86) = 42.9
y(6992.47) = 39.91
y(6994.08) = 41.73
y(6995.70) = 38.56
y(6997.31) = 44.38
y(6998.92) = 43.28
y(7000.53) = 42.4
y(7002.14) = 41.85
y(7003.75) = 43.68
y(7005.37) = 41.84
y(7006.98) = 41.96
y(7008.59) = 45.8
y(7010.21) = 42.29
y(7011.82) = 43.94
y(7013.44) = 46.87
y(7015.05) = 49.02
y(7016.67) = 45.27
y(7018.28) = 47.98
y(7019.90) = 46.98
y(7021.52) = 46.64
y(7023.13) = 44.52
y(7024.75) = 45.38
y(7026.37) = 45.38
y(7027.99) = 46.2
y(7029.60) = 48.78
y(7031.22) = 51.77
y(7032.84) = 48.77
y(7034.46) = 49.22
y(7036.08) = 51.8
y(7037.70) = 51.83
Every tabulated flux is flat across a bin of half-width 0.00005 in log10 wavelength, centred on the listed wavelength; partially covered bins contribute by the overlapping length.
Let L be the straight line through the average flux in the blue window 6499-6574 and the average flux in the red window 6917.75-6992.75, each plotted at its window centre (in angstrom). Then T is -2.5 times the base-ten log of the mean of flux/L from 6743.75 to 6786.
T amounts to 0.43 mag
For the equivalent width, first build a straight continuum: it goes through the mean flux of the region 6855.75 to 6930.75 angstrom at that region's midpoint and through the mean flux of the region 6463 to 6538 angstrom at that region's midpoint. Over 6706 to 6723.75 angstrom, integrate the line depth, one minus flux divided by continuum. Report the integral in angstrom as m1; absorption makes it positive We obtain 4.3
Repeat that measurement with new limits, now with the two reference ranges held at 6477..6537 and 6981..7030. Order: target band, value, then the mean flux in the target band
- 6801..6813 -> 4.63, 26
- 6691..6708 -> 5.56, 27.9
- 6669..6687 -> 4.96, 29.8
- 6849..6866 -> 6.38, 26.8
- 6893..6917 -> 6.59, 31.4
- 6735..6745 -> 3.62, 26.7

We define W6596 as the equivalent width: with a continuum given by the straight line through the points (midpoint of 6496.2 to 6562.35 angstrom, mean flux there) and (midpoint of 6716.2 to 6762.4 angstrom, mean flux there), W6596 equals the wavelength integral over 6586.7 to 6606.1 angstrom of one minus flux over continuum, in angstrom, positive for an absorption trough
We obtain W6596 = -1.6 angstrom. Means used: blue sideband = 40.8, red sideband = 25.4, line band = 38.8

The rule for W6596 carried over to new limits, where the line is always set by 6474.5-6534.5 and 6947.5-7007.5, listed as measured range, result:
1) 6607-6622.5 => 1.17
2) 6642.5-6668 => 5.60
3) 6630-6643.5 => 2.32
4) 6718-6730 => 5.06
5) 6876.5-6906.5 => 8.48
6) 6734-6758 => 8.52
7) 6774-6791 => 5.99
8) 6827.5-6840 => 4.14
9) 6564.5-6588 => 1.07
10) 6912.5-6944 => 4.95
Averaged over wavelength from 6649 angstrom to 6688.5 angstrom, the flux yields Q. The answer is 30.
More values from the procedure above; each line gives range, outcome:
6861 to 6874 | 26.7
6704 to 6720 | 27.3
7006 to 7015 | 44.6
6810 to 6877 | 27.1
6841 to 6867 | 27.5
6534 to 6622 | 39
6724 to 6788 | 26.4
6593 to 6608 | 38.4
